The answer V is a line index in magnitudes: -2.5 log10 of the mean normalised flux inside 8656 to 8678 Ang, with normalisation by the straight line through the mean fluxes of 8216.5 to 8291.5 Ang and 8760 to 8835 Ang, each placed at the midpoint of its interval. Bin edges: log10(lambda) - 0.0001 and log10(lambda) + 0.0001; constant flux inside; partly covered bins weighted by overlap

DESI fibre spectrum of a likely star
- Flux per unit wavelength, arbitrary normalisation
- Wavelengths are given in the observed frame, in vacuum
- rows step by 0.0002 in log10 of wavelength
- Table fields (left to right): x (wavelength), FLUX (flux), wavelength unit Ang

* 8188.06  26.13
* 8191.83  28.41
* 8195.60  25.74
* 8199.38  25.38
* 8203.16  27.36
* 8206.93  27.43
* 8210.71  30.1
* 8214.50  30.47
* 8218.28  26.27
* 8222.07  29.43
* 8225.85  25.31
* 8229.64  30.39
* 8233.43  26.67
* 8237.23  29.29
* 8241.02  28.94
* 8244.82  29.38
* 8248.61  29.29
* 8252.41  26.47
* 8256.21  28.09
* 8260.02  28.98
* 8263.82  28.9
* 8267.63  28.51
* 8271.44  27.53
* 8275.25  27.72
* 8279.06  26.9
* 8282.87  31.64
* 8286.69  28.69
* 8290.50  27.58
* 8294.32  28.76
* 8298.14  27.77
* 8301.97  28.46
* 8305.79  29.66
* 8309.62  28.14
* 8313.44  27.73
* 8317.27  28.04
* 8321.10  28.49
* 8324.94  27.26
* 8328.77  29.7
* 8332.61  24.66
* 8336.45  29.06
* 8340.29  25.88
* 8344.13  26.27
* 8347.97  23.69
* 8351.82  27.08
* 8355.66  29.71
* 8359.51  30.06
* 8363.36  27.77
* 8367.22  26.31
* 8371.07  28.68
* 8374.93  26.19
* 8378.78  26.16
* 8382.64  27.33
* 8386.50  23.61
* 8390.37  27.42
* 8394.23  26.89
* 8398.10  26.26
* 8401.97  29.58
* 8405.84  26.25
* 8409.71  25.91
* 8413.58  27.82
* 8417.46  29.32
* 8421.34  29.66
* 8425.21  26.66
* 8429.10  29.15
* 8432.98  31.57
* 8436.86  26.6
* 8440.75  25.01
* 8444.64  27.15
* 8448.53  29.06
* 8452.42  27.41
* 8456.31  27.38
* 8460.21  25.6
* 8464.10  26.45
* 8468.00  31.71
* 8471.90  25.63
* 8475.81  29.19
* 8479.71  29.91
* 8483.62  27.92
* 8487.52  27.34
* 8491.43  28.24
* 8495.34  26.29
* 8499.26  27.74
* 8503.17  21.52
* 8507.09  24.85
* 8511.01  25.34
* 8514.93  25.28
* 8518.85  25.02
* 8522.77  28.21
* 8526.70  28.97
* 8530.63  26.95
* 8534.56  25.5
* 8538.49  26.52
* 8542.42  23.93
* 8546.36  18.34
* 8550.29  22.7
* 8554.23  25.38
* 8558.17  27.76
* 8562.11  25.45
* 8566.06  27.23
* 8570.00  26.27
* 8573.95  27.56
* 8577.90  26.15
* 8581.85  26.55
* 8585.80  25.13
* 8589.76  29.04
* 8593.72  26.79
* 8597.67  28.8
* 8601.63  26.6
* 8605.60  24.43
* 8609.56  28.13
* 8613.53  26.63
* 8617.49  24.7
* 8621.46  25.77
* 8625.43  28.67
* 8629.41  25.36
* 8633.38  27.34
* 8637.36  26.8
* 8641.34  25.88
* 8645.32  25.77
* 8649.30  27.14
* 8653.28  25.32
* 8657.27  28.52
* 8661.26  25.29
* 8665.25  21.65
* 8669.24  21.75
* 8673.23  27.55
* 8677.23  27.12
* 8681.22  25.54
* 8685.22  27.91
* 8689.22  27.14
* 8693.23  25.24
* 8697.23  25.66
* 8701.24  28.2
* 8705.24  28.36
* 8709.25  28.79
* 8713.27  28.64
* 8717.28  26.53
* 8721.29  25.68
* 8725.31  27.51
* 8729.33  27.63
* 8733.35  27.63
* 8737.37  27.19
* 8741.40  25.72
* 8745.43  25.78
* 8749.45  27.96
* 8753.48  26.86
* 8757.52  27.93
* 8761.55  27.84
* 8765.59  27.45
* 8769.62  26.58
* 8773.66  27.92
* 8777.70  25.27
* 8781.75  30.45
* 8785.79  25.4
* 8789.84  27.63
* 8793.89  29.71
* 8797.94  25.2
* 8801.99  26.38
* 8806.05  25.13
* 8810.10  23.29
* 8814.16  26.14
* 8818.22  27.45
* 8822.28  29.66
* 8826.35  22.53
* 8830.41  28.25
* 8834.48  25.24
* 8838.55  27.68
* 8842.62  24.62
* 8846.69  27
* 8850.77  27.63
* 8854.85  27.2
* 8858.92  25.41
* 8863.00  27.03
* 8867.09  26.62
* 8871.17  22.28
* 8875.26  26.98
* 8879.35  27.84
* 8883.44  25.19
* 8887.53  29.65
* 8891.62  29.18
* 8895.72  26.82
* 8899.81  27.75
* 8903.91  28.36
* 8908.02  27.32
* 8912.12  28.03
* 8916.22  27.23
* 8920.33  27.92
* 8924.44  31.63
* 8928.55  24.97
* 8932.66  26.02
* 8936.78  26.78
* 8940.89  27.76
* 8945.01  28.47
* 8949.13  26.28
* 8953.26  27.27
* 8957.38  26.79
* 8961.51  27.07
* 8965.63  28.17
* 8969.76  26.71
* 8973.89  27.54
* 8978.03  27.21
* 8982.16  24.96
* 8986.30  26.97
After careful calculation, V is 0.08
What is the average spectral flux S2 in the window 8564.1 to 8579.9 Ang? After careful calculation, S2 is 26.8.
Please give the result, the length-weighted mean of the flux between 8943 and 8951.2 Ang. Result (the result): 27.3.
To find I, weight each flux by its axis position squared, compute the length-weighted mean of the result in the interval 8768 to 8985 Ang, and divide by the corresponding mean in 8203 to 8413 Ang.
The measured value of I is 1.1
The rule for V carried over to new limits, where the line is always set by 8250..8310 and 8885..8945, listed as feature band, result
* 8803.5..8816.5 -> 0.121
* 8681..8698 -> 0.064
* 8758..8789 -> 0.024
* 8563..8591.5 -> 0.053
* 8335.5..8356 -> 0.066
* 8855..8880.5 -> 0.073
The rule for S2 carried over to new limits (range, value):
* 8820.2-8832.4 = 26.8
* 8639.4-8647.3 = 25.8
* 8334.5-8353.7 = 26.4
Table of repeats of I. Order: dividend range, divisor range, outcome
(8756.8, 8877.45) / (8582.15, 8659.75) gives 1.04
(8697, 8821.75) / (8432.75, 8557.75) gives 1.09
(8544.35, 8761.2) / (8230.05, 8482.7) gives 1.02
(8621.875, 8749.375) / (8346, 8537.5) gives 1.03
